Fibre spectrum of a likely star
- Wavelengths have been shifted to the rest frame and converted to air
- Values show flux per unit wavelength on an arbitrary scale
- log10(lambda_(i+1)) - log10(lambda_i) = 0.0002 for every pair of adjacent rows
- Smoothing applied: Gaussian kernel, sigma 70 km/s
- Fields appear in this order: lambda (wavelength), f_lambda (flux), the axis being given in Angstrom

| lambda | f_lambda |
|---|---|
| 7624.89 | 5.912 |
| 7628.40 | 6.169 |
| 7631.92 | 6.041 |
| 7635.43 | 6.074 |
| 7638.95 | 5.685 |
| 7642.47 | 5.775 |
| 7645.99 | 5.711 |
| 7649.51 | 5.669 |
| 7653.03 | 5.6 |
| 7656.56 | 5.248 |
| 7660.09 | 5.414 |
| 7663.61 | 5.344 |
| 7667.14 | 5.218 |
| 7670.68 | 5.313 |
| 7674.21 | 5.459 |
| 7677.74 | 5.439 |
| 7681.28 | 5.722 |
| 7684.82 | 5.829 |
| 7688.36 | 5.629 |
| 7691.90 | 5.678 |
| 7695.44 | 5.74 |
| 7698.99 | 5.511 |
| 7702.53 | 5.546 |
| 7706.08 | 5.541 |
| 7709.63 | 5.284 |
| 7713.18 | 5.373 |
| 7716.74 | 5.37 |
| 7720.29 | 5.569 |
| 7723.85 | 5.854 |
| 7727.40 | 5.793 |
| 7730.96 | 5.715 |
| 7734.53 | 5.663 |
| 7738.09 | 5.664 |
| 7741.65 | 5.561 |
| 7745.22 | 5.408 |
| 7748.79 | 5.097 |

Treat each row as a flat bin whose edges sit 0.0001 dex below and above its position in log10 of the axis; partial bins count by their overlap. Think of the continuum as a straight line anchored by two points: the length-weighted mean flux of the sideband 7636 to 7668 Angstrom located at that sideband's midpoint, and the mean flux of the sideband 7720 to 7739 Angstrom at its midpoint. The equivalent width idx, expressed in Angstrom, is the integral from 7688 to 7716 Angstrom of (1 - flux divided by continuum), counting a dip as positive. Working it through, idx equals 0.7 Angstrom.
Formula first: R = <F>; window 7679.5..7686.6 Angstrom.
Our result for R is 5.77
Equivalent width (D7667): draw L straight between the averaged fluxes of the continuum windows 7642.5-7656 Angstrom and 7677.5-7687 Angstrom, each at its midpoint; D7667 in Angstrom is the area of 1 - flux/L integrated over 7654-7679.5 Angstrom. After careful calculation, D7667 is 1.4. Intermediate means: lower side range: 5.64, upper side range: 5.69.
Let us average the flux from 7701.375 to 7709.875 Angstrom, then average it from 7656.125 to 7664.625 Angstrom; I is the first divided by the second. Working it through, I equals 1.02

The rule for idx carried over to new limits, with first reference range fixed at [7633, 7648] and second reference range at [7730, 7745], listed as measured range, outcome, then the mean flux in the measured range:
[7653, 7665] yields 0.8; 5.37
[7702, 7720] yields 0.8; 5.43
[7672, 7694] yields 0.4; 5.62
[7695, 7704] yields 0.2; 5.58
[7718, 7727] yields -0.1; 5.71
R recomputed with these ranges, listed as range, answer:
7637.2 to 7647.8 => 5.72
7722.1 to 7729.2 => 5.83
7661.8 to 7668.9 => 5.29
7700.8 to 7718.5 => 5.42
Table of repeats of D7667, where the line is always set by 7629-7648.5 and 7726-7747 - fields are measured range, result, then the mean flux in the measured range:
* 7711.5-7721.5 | 0.4 Angstrom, 5.43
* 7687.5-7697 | 0.1 Angstrom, 5.69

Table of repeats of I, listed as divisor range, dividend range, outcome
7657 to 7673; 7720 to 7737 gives 1.08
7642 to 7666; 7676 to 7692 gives 1.03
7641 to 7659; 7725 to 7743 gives 1.02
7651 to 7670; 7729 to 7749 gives 1.03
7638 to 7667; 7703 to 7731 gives 1.00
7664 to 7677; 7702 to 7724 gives 1.03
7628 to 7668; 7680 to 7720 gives 0.98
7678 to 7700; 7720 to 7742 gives 1.01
